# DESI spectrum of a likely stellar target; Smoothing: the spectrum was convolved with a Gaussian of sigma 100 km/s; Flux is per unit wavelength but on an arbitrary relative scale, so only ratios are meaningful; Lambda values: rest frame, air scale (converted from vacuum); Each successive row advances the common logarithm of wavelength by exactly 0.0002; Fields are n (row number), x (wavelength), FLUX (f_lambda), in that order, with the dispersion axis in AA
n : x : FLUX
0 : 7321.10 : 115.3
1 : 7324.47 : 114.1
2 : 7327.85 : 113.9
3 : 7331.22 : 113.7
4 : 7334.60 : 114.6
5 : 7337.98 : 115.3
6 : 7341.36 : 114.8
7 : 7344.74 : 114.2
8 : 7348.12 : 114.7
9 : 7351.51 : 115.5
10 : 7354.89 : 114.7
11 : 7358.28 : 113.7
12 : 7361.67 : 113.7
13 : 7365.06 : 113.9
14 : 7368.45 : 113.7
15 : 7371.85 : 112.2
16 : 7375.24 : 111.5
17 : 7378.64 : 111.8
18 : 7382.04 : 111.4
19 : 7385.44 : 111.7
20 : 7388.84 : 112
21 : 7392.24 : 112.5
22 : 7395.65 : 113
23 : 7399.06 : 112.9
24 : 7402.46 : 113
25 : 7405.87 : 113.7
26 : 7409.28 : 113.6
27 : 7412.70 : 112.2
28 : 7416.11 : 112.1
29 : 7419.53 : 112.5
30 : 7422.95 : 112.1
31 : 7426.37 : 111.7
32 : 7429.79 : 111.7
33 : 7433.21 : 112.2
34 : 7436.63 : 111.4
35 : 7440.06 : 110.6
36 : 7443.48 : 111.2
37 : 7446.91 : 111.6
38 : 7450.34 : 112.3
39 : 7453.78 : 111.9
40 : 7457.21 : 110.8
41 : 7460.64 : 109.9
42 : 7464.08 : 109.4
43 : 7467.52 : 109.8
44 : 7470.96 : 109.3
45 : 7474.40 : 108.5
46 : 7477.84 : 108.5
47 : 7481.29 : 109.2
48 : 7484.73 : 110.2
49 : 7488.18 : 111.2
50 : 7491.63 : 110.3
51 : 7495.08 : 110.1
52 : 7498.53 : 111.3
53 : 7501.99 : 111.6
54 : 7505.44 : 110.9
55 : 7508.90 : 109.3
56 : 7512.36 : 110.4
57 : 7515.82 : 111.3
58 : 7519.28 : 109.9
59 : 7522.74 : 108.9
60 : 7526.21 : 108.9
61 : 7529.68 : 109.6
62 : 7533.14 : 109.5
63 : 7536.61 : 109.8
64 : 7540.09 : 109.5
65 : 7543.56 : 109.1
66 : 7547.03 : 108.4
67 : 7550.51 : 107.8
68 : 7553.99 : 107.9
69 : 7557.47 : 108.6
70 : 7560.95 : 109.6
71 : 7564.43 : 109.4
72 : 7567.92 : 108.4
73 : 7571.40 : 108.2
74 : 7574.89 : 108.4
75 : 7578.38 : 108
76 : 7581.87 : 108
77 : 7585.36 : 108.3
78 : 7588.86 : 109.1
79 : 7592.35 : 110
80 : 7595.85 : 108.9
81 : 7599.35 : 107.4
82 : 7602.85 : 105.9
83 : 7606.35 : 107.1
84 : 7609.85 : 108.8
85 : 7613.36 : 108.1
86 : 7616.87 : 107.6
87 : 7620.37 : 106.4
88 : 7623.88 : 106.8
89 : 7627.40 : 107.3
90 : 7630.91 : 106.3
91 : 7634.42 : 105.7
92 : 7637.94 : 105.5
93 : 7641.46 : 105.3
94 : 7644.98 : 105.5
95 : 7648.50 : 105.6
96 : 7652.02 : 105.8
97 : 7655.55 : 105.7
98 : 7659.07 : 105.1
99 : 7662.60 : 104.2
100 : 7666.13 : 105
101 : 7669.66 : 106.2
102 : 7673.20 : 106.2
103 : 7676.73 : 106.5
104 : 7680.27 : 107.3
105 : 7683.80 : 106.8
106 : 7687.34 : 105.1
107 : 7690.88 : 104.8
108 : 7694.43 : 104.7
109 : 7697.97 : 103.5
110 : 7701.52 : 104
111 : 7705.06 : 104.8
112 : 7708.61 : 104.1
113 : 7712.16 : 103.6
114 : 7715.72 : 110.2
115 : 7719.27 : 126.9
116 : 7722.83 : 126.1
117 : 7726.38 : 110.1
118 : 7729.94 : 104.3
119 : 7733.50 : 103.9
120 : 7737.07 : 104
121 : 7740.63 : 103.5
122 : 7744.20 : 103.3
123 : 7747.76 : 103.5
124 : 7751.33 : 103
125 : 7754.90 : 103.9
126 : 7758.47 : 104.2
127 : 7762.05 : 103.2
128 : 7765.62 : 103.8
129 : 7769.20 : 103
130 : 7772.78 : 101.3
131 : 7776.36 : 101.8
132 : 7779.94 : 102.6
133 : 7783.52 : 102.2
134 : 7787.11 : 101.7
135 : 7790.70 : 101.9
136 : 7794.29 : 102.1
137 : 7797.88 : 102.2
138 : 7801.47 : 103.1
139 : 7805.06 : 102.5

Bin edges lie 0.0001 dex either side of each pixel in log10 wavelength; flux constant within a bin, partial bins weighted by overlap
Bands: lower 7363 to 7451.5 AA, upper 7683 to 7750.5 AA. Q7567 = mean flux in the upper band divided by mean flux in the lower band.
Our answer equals 0.95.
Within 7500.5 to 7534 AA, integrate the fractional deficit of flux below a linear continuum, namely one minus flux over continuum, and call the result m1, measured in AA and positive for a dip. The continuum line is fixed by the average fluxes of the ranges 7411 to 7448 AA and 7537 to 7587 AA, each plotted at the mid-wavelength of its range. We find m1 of -0.1 AA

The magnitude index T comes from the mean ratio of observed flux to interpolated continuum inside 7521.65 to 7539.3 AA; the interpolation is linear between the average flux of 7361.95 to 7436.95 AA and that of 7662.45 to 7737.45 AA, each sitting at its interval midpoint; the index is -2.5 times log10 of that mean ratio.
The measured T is 0.01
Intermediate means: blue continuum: 112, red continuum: 108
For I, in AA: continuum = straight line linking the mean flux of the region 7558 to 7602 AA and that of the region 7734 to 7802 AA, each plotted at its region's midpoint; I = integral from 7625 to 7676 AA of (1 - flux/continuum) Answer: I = 0.4 AA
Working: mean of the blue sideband 109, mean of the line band 106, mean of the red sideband 103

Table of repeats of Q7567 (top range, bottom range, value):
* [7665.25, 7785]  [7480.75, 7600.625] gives 0.97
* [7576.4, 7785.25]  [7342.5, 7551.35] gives 0.95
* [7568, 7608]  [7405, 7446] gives 0.97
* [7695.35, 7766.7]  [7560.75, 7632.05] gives 0.99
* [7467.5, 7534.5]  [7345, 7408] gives 0.97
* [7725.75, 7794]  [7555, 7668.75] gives 0.96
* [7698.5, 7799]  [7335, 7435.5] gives 0.93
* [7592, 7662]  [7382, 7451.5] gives 0.95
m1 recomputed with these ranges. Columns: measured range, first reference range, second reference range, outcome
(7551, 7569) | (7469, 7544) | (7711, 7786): 0.05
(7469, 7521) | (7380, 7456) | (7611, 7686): 0.00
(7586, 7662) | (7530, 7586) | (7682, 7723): 1.11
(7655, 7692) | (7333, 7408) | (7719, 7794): 0.40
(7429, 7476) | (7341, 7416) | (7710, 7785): 0.42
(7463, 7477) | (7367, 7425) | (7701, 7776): 0.24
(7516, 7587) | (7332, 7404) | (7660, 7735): 0.81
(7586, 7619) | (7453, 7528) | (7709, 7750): 0.41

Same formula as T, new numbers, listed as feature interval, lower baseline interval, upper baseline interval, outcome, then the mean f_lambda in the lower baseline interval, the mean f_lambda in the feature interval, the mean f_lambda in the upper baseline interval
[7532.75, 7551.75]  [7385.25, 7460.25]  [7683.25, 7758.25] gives 0.010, 112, 109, 107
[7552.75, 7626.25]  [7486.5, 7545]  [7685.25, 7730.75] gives 0.014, 110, 108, 109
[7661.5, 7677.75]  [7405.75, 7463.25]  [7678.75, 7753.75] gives 0.022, 112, 106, 107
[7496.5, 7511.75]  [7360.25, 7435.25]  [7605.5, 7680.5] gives -0.009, 112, 111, 106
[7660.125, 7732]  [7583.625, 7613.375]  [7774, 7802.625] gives -0.027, 108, 108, 102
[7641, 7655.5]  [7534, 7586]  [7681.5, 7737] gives 0.028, 109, 106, 108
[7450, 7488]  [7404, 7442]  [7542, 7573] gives 0.010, 112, 110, 109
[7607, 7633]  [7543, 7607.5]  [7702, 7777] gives 0.005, 108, 107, 106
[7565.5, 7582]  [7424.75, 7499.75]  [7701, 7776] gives 0.006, 111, 108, 106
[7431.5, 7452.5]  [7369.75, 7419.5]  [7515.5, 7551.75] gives -0.002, 112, 112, 109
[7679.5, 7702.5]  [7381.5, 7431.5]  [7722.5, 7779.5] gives 0.009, 112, 105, 105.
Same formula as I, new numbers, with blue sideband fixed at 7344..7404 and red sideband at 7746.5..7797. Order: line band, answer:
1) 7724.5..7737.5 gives -0.3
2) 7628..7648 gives 0.1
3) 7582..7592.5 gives -0.1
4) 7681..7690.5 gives -0.1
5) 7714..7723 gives -1.4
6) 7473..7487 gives 0.1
